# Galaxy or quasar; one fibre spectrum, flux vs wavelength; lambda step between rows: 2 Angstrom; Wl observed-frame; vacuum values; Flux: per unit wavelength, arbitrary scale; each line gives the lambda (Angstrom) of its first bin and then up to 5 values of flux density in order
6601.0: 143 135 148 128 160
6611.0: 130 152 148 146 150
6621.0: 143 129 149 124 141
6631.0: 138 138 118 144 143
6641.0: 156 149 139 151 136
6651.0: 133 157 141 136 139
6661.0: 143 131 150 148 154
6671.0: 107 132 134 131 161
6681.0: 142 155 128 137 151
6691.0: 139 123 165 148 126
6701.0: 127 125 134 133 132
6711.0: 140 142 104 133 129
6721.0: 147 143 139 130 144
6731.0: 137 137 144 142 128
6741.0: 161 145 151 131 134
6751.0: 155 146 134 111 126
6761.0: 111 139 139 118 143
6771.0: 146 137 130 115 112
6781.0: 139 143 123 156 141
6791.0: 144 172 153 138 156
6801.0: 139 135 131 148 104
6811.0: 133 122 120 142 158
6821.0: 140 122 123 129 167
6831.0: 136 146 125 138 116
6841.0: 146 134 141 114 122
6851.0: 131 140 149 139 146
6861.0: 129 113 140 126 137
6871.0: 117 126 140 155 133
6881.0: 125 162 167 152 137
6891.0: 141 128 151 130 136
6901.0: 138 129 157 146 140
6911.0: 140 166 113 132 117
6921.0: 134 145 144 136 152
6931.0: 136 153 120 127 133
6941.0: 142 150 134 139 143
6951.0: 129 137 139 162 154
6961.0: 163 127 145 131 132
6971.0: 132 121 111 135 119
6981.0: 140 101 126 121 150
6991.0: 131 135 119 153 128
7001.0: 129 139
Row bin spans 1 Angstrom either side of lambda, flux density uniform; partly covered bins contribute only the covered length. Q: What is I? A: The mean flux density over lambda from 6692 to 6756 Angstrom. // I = 138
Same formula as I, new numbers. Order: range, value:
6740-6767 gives 136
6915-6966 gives 139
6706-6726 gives 134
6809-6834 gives 135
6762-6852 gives 136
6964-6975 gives 130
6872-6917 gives 141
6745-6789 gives 133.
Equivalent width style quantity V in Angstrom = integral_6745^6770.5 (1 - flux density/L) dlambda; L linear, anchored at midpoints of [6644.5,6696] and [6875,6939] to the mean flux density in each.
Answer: 1.3 Angstrom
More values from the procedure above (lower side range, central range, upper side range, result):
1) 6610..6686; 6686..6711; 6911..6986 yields 0.55 Angstrom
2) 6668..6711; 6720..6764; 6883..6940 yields -0.01 Angstrom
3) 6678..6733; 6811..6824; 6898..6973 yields 0.41 Angstrom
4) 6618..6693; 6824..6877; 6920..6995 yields 1.33 Angstrom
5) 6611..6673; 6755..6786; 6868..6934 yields 2.51 Angstrom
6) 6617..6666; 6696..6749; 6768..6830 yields 0.96 Angstrom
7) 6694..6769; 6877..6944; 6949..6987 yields -2.94 Angstrom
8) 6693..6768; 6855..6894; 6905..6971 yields 0.17 Angstrom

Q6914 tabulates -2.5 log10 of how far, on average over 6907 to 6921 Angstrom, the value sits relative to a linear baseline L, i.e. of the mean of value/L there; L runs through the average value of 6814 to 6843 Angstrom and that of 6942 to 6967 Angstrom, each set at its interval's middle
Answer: 0.04 mag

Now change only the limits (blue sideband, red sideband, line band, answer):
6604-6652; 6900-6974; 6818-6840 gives 0.027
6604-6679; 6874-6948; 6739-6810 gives 0.025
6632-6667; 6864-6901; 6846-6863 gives 0.054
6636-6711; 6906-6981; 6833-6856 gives 0.043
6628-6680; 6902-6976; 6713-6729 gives 0.050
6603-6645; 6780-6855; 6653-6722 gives 0.020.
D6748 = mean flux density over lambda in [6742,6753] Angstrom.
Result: 143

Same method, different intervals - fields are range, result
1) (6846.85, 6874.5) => 131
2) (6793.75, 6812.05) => 138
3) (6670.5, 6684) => 139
